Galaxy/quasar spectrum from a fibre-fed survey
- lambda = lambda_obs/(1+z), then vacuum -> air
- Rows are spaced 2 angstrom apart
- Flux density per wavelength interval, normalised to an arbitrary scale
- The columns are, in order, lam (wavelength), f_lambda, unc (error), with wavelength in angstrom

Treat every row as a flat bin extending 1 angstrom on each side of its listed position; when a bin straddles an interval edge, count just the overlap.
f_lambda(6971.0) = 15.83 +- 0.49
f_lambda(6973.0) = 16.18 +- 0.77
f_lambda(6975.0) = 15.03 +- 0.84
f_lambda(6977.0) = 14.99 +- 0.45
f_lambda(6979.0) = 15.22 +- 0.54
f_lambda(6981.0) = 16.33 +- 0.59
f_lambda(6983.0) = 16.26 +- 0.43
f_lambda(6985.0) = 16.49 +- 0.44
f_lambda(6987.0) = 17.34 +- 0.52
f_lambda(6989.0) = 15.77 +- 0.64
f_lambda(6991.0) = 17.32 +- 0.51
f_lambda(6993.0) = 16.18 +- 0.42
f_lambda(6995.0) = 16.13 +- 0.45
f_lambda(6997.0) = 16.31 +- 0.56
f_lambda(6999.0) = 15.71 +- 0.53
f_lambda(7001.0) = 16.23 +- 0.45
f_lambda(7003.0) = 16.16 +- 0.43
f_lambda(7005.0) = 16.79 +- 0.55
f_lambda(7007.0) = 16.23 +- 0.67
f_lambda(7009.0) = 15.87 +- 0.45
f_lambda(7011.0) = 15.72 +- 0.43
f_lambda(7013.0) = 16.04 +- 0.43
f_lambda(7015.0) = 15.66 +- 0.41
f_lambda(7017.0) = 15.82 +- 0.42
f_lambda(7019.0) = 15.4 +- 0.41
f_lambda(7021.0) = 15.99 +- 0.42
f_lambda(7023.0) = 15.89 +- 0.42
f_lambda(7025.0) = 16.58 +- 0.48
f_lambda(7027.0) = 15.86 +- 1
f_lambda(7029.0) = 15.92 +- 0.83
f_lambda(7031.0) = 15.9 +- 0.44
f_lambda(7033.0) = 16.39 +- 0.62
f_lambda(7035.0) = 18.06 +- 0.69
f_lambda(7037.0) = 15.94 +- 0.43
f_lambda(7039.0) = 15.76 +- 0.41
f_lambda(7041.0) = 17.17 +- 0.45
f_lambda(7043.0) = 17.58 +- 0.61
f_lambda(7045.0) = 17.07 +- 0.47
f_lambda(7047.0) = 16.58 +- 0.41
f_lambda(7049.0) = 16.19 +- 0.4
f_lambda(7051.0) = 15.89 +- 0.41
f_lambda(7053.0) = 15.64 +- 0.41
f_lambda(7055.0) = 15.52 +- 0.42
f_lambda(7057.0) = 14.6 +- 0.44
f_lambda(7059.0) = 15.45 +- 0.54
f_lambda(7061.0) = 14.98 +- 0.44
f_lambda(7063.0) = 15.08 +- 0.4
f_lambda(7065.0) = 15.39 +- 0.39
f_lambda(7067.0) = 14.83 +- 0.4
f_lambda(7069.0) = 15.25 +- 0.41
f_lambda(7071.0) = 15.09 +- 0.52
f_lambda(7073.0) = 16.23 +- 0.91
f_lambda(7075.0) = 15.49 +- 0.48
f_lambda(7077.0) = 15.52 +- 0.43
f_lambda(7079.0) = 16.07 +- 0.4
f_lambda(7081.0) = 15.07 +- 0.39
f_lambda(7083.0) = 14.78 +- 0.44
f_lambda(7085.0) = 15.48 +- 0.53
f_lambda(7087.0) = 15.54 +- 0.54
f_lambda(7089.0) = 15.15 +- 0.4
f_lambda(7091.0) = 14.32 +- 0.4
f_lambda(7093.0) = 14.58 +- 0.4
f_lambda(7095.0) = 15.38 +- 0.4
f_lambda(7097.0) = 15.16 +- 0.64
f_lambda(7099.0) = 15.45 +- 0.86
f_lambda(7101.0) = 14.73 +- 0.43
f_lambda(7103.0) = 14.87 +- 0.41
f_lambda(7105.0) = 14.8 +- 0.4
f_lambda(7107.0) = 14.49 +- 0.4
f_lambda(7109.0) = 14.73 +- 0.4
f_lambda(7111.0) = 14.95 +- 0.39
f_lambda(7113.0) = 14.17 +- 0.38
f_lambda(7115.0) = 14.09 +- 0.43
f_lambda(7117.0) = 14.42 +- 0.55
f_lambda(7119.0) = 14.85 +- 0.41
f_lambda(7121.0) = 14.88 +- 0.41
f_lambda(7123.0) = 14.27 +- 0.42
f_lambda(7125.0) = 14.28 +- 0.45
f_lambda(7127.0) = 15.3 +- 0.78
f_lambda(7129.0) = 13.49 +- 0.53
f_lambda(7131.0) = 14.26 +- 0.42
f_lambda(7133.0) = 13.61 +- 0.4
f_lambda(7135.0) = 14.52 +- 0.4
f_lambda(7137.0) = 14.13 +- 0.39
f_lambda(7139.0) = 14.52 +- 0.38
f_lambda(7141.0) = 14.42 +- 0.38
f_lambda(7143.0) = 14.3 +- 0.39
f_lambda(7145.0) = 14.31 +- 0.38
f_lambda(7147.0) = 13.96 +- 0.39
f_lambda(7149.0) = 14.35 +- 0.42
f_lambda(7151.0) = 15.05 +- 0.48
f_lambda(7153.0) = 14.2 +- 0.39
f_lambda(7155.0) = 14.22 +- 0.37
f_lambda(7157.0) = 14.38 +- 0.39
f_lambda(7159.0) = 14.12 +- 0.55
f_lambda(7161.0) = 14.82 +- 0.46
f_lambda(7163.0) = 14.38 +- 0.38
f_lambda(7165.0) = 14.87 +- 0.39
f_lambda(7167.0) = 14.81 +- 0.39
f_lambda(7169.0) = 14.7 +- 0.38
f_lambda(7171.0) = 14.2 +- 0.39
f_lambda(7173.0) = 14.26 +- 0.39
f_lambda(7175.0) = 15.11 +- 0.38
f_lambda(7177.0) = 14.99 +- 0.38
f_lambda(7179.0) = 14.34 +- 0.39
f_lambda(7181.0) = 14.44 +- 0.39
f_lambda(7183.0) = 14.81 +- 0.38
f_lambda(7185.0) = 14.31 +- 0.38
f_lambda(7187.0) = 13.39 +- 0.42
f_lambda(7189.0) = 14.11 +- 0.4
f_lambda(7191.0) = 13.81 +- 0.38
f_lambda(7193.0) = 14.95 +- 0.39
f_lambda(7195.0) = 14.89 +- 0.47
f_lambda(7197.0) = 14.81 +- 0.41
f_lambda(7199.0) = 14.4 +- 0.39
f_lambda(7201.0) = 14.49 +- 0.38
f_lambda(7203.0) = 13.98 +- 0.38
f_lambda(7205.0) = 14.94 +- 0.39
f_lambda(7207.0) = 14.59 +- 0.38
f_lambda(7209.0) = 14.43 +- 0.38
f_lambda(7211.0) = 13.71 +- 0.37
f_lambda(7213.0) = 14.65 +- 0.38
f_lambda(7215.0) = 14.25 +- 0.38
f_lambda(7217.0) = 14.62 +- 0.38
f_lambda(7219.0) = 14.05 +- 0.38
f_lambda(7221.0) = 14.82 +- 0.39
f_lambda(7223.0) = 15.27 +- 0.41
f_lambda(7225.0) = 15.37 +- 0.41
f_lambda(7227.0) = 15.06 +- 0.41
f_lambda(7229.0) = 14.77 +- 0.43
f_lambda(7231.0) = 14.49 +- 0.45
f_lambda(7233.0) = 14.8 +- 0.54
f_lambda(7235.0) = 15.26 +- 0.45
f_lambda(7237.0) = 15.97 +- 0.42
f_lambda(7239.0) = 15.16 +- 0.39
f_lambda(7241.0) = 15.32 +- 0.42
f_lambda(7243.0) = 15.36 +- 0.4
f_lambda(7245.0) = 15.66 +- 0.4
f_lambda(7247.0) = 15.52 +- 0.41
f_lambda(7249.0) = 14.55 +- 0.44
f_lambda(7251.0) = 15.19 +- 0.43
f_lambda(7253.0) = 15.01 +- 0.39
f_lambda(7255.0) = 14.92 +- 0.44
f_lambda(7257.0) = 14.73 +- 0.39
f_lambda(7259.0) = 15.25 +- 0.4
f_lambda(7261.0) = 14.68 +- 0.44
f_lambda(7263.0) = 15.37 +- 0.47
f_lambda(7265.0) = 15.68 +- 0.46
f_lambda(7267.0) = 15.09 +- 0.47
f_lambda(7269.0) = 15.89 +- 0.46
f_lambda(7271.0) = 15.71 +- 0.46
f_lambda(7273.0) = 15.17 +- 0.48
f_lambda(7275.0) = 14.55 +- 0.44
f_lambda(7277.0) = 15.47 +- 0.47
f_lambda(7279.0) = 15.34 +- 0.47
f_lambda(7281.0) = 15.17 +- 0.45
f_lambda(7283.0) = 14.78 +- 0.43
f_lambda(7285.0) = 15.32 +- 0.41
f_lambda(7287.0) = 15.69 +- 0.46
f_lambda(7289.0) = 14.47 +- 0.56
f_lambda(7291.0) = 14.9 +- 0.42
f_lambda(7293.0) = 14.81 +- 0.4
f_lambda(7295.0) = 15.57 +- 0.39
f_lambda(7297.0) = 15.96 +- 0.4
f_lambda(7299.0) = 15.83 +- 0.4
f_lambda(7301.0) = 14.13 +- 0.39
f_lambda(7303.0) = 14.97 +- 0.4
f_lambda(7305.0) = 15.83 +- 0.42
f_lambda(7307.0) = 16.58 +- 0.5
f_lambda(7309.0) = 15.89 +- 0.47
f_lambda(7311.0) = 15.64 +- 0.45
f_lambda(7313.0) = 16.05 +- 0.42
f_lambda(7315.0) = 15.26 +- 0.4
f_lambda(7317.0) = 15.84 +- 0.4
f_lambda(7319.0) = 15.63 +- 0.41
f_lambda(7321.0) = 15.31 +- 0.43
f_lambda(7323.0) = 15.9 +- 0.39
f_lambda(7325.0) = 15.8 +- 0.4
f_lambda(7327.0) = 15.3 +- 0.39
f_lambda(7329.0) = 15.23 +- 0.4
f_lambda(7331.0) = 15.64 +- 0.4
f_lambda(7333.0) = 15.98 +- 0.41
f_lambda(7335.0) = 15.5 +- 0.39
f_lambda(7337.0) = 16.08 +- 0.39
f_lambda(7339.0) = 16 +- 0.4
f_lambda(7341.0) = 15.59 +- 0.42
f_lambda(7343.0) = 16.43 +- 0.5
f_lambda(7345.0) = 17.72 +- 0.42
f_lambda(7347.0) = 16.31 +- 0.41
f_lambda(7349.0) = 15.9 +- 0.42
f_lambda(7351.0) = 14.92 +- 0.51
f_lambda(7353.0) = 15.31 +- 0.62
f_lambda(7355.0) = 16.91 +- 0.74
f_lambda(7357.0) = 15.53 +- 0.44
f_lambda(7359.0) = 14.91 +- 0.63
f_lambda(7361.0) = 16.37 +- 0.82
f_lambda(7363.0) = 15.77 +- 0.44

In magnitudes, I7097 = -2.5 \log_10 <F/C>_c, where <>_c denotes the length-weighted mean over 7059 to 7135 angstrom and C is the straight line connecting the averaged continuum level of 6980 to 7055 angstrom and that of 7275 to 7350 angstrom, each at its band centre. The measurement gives 0.08 mag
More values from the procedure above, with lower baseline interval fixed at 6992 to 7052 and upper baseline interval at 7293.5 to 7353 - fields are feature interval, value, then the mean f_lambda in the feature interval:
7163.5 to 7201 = 0.10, 14.5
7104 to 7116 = 0.11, 14.5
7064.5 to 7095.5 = 0.06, 15.3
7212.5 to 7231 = 0.08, 14.8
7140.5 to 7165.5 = 0.12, 14.4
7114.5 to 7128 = 0.10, 14.6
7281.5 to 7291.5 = 0.05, 15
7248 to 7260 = 0.06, 14.9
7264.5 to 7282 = 0.03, 15.3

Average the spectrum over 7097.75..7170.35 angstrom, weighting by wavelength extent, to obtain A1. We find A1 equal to 14.5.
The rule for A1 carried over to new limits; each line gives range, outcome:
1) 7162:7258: 14.7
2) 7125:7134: 14.2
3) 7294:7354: 15.7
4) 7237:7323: 15.3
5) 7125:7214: 14.4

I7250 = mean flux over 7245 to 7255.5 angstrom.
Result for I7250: 15.1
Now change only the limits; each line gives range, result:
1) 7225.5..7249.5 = 15.2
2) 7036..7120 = 15.3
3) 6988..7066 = 16.1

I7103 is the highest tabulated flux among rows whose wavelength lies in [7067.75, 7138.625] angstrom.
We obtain 16.23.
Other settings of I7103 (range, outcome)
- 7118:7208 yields 15.3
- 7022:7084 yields 18.06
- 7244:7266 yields 15.68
